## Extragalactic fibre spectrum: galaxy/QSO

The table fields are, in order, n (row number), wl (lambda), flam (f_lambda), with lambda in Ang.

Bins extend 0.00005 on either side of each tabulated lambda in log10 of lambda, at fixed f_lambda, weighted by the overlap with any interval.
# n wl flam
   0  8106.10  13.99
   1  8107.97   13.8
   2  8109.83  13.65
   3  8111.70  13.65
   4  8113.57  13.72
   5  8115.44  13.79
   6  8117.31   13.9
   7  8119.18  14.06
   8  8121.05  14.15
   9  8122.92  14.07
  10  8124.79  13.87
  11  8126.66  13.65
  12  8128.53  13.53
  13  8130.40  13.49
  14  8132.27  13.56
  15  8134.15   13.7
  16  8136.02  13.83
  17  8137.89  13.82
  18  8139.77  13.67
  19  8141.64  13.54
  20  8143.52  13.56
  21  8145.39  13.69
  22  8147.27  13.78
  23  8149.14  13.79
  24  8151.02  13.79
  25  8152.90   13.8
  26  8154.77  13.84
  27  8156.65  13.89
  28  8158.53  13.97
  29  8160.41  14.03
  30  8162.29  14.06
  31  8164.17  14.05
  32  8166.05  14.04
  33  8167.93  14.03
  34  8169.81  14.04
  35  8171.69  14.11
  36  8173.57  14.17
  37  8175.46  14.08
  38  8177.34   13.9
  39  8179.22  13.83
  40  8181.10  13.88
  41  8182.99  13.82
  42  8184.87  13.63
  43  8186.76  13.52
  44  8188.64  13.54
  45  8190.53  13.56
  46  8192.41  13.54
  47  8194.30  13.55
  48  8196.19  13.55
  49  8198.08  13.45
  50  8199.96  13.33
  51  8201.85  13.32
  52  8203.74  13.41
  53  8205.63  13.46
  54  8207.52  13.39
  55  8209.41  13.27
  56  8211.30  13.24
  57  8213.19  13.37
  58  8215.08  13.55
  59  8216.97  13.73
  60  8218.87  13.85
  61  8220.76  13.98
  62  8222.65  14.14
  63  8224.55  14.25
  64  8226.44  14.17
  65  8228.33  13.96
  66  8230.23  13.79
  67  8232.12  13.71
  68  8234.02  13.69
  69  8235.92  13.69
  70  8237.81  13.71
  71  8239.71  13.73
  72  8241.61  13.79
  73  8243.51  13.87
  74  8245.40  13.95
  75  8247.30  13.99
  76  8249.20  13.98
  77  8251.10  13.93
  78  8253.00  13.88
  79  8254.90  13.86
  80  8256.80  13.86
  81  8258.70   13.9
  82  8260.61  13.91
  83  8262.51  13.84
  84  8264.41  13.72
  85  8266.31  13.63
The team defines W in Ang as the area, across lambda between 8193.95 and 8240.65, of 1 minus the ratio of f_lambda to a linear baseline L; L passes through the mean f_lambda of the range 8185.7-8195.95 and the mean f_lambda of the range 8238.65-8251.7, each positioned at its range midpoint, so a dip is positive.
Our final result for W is 0.2 Ang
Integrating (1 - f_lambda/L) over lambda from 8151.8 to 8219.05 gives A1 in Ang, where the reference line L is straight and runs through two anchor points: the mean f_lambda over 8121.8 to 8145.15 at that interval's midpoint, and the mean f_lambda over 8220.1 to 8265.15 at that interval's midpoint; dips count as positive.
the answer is 0.4 Ang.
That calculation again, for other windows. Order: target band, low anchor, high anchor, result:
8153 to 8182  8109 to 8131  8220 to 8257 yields -0.3 Ang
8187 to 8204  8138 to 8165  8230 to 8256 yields 0.4 Ang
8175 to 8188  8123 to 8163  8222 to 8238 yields 0.0 Ang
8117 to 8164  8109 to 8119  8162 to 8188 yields 0.1 Ang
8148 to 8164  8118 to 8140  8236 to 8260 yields -0.1 Ang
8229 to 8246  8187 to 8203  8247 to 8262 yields 0.0 Ang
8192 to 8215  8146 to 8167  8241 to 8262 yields 0.8 Ang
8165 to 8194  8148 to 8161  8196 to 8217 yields -0.4 Ang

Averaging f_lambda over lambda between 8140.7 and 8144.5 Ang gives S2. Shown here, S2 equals 13.6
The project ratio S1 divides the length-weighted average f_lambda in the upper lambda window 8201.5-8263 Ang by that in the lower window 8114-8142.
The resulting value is 1.00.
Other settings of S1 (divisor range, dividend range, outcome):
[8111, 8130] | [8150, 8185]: 1.01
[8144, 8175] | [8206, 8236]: 0.99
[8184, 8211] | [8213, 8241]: 1.03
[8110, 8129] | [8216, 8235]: 1.01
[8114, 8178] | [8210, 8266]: 1.00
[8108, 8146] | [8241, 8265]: 1.01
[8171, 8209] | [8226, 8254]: 1.02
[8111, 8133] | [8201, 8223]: 0.98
